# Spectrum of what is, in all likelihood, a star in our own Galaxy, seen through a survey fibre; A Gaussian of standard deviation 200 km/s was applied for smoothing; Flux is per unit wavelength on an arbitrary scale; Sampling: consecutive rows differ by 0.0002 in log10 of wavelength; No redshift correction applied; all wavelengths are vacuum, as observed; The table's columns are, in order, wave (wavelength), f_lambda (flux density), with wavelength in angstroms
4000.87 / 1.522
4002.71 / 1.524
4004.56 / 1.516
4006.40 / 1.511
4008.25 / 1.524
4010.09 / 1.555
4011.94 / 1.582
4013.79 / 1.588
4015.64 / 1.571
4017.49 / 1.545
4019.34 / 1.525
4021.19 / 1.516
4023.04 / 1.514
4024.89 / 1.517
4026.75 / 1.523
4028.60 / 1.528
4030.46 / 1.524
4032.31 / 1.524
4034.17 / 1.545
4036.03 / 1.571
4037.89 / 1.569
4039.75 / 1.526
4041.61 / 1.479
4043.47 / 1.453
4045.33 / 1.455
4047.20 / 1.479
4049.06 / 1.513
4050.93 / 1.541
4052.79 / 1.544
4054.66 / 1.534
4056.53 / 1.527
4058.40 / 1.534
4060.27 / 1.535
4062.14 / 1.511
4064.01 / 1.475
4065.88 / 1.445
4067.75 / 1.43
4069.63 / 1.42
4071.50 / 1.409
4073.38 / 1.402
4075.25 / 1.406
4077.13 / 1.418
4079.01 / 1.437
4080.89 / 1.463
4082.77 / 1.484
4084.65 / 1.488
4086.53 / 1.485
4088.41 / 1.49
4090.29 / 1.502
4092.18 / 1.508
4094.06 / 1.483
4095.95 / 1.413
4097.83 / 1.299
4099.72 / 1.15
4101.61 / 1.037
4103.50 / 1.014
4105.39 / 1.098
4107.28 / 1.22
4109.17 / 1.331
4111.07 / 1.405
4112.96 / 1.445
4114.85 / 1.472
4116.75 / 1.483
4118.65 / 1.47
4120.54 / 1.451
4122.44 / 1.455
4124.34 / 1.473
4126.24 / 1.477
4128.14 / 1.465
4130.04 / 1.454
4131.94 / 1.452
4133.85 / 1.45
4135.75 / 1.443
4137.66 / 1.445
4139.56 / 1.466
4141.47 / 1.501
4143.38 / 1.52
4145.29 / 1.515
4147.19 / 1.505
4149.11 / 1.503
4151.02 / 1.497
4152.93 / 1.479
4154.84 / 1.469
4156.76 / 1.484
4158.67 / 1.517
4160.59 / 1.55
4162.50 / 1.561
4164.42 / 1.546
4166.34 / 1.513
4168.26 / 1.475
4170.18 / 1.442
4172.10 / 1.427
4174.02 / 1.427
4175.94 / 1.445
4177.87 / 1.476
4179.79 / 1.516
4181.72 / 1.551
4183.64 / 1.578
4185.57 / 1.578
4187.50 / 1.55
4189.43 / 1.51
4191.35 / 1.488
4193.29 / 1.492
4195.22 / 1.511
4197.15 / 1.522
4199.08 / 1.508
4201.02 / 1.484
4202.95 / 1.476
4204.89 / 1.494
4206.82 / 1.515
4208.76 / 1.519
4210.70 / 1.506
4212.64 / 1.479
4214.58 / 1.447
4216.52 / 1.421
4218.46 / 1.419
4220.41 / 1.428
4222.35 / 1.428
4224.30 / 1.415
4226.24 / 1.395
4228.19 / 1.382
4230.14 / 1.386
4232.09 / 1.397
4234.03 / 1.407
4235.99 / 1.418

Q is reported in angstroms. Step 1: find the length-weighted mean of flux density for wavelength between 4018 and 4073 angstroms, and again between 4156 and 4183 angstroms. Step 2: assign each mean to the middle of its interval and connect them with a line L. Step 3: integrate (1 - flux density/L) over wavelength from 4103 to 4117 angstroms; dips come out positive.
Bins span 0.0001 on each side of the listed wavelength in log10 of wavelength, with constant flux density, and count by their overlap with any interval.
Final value 1.8 angstroms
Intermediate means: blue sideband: 1.5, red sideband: 1.5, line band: 1.31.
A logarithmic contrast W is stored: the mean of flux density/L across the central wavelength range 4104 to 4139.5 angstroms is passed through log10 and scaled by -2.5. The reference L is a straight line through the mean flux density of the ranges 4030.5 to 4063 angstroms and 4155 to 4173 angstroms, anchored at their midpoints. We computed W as 0.07 mag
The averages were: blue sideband 1.52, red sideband 1.5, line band 1.41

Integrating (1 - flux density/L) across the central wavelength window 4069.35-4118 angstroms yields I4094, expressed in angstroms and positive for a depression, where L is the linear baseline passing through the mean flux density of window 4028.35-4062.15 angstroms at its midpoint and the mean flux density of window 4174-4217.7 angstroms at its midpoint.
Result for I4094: 4.5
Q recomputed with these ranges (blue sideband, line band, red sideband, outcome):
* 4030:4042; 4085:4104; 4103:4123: 0.7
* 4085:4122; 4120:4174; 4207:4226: -3.4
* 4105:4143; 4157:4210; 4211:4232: -3.0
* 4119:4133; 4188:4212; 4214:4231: -1.3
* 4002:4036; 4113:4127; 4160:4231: 0.4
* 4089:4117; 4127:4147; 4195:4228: -1.5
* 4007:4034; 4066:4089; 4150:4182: 1.2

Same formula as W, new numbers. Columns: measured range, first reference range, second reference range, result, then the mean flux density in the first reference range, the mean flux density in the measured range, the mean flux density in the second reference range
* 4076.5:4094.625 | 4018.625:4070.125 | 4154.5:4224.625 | 0.02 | 1.51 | 1.48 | 1.49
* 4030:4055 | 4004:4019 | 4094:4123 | -0.03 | 1.55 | 1.52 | 1.32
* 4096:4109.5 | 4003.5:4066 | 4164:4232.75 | 0.27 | 1.52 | 1.17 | 1.48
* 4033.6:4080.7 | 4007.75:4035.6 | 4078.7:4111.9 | -0.03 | 1.54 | 1.49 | 1.35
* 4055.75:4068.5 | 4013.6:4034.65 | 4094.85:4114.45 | -0.07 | 1.53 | 1.49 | 1.25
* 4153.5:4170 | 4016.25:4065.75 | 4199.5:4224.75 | -0.02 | 1.52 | 1.51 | 1.47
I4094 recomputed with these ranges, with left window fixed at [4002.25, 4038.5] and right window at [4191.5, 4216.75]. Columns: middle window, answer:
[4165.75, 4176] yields 0.3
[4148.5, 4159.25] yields 0.1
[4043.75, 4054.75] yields 0.2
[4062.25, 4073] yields 0.6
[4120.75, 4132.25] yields 0.4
